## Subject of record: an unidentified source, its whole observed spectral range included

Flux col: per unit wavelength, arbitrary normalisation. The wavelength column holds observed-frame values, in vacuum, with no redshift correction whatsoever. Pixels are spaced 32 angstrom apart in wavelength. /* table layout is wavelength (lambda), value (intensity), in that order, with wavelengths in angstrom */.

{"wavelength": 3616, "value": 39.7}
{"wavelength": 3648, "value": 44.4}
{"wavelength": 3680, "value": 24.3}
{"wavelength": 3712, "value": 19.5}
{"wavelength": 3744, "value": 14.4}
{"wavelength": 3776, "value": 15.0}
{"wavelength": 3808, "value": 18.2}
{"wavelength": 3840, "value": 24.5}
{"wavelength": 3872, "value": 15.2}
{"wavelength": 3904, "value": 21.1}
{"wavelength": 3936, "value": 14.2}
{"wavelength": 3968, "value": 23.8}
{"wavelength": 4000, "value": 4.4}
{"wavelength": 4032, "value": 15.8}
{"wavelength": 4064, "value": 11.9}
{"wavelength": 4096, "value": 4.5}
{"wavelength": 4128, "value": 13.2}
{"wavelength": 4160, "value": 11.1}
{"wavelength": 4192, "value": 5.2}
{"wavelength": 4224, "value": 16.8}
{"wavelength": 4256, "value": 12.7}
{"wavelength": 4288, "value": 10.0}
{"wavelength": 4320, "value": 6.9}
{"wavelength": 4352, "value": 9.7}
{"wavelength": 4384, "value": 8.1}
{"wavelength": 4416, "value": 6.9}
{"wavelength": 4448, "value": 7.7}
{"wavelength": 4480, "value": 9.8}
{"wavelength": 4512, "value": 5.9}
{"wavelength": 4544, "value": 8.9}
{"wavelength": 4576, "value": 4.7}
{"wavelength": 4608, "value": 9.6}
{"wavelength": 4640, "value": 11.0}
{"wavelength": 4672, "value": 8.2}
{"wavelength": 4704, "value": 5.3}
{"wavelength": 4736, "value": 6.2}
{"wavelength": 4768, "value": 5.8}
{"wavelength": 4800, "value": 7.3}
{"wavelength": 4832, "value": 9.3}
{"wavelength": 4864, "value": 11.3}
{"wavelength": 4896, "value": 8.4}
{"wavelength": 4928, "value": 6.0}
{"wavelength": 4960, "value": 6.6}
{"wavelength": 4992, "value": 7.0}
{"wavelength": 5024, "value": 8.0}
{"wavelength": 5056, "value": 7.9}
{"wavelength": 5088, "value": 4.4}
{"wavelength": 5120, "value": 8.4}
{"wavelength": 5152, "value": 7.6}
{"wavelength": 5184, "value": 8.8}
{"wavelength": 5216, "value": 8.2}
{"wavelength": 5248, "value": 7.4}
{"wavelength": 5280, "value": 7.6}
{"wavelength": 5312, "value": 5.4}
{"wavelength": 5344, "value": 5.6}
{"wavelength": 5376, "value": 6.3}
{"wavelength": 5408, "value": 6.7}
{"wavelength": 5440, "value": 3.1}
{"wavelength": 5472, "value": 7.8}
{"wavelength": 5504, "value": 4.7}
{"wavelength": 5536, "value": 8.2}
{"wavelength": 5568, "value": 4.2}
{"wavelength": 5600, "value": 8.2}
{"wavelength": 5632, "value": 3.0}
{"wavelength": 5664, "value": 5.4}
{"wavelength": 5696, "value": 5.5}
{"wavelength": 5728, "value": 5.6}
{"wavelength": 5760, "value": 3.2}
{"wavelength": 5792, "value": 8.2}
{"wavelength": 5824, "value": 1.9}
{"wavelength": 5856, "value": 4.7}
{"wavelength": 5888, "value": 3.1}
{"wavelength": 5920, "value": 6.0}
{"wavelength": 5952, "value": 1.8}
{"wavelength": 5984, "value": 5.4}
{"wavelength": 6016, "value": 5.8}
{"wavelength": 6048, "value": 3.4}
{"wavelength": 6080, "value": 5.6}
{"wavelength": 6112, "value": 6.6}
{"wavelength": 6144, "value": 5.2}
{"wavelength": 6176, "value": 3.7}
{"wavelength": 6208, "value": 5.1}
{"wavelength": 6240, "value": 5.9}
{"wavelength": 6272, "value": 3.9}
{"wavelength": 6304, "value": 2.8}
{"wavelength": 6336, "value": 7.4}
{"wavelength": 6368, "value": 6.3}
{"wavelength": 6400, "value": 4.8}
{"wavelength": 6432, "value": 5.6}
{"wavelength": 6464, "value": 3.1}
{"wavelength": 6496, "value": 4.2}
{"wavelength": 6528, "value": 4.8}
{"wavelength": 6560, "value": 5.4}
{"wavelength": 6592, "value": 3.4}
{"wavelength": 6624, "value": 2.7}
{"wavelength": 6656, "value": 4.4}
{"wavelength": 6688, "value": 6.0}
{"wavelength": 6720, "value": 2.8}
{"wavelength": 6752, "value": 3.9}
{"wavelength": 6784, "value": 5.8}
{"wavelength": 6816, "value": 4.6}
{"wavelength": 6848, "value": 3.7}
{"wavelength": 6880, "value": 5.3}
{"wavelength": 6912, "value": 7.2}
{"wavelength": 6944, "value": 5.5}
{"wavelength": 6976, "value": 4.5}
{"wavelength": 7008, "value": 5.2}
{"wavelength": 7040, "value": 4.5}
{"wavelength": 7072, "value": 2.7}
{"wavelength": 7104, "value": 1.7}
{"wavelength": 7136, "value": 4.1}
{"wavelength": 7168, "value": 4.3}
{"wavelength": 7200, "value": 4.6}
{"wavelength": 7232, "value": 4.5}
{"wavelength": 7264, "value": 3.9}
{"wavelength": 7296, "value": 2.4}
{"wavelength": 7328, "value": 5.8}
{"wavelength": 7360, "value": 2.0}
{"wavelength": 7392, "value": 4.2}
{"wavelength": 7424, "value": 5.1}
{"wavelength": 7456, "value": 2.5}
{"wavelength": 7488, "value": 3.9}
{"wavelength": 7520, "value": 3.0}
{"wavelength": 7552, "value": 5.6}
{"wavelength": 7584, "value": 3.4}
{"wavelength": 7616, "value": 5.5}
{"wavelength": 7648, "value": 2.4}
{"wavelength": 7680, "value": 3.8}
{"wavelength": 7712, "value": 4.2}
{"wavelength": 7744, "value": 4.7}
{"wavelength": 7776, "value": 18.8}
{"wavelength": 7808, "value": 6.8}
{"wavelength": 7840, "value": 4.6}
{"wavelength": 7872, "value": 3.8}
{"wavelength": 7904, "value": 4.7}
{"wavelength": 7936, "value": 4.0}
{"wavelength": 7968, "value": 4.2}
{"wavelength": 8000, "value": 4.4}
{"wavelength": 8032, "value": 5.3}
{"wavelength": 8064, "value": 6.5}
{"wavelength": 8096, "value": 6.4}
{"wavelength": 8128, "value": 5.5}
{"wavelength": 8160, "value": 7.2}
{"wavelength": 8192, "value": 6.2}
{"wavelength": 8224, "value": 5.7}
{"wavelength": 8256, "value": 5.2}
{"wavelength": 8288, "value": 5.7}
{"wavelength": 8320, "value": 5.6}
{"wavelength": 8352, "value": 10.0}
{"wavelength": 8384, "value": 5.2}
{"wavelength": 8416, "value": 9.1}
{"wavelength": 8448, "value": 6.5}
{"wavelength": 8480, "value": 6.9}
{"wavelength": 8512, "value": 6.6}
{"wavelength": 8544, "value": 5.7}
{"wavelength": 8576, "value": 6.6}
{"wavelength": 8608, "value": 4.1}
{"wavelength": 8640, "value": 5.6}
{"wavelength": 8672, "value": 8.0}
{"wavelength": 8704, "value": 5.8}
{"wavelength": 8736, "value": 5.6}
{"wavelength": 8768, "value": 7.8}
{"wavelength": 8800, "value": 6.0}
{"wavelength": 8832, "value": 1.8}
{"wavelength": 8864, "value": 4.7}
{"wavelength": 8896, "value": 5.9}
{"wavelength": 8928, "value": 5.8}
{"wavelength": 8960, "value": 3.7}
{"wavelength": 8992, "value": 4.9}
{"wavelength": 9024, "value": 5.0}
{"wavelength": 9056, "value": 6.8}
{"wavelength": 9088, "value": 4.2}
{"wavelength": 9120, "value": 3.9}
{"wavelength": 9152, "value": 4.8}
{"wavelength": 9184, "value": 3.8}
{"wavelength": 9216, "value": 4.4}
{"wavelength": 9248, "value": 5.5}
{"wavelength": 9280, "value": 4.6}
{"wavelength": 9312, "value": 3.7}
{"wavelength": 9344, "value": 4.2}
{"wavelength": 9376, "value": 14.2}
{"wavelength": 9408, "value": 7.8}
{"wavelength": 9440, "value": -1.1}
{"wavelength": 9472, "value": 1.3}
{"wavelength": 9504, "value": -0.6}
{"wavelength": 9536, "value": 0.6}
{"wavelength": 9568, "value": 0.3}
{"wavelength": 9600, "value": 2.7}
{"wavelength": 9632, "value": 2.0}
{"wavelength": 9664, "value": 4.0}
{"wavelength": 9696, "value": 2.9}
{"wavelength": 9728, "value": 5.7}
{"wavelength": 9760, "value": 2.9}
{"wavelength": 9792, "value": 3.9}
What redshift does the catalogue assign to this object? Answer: 1.087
